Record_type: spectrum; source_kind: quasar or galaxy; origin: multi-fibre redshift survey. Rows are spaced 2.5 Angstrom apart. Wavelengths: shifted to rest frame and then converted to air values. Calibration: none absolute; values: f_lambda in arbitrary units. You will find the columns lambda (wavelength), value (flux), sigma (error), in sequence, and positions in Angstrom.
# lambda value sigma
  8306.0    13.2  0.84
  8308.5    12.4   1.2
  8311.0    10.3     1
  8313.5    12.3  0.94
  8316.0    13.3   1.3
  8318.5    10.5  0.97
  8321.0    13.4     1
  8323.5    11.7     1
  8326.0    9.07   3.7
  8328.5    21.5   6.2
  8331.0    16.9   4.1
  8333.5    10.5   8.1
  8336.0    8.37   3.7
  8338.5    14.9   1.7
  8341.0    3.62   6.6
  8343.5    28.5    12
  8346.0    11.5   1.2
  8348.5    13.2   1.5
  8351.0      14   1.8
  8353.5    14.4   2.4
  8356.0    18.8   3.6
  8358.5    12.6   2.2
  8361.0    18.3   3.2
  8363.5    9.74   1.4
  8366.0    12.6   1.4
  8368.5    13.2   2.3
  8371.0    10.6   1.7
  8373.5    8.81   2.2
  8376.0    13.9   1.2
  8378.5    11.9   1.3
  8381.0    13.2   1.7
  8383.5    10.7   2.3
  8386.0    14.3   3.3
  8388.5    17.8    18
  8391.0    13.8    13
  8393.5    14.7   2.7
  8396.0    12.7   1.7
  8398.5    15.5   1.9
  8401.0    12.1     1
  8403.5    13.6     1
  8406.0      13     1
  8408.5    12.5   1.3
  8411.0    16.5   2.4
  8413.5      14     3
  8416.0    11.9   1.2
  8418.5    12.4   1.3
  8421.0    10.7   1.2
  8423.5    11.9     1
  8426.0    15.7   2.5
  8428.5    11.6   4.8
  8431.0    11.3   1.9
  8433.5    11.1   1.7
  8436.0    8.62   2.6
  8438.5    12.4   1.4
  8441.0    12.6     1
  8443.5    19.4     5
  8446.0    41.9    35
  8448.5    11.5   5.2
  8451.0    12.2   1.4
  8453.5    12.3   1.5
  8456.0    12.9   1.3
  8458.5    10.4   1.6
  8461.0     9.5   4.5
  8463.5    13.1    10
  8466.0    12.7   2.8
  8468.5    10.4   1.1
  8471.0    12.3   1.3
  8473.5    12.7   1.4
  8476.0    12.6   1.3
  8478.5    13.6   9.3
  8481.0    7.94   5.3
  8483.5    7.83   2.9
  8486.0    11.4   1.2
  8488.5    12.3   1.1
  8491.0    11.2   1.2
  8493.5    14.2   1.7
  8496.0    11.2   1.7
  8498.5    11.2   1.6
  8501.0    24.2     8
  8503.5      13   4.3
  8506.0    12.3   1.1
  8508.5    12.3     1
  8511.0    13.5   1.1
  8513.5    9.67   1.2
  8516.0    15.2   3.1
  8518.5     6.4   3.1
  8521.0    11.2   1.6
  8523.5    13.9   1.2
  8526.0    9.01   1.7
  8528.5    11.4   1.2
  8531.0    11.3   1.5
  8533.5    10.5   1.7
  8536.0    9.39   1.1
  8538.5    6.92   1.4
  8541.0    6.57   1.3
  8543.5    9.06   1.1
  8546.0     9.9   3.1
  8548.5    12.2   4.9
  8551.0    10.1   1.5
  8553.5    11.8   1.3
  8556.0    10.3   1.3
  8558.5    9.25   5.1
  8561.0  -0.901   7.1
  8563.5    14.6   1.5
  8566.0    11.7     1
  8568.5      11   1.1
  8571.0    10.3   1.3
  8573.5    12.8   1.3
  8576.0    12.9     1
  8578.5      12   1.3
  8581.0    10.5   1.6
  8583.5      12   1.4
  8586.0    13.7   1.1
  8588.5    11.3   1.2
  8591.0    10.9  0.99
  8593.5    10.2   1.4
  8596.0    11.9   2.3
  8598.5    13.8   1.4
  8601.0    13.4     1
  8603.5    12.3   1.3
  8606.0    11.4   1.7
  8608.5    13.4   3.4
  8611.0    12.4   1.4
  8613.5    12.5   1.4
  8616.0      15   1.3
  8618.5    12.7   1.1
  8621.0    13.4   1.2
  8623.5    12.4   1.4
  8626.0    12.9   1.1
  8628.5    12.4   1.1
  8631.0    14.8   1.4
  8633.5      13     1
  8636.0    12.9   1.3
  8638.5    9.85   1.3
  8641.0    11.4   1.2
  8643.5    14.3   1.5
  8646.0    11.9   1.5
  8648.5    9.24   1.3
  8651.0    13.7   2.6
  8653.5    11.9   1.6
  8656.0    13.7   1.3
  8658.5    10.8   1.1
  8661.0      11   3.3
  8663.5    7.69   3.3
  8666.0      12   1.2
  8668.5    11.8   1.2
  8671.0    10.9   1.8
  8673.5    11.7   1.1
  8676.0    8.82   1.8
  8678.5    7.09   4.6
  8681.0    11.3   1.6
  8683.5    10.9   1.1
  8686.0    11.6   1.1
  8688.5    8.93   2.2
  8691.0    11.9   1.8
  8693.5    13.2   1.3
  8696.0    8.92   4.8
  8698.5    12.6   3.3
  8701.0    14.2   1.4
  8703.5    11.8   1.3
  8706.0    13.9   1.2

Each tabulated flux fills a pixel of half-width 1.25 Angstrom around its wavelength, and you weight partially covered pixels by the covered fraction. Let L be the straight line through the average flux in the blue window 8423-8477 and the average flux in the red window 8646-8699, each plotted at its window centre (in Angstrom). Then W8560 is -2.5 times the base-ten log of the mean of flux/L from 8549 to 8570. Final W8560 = 0.24 mag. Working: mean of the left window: 13.6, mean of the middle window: 9.83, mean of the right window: 10.9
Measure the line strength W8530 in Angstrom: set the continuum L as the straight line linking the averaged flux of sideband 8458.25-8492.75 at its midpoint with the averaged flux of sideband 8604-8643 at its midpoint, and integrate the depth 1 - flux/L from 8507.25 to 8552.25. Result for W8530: 5.2 Angstrom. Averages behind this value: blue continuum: 11.4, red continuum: 12.7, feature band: 10.5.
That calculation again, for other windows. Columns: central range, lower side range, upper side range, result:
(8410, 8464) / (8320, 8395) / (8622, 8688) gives -3.37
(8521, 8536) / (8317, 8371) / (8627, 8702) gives 1.59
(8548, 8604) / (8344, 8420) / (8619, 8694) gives 4.39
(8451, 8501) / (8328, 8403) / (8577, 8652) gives 4.58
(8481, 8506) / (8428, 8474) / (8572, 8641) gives 1.24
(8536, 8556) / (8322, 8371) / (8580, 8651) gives 5.01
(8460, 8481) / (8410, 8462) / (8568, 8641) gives 2.56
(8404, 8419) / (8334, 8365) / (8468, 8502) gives -0.30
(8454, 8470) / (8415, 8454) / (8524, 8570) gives 1.96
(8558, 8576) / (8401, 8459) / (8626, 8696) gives 3.43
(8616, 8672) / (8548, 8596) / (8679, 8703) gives -4.64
